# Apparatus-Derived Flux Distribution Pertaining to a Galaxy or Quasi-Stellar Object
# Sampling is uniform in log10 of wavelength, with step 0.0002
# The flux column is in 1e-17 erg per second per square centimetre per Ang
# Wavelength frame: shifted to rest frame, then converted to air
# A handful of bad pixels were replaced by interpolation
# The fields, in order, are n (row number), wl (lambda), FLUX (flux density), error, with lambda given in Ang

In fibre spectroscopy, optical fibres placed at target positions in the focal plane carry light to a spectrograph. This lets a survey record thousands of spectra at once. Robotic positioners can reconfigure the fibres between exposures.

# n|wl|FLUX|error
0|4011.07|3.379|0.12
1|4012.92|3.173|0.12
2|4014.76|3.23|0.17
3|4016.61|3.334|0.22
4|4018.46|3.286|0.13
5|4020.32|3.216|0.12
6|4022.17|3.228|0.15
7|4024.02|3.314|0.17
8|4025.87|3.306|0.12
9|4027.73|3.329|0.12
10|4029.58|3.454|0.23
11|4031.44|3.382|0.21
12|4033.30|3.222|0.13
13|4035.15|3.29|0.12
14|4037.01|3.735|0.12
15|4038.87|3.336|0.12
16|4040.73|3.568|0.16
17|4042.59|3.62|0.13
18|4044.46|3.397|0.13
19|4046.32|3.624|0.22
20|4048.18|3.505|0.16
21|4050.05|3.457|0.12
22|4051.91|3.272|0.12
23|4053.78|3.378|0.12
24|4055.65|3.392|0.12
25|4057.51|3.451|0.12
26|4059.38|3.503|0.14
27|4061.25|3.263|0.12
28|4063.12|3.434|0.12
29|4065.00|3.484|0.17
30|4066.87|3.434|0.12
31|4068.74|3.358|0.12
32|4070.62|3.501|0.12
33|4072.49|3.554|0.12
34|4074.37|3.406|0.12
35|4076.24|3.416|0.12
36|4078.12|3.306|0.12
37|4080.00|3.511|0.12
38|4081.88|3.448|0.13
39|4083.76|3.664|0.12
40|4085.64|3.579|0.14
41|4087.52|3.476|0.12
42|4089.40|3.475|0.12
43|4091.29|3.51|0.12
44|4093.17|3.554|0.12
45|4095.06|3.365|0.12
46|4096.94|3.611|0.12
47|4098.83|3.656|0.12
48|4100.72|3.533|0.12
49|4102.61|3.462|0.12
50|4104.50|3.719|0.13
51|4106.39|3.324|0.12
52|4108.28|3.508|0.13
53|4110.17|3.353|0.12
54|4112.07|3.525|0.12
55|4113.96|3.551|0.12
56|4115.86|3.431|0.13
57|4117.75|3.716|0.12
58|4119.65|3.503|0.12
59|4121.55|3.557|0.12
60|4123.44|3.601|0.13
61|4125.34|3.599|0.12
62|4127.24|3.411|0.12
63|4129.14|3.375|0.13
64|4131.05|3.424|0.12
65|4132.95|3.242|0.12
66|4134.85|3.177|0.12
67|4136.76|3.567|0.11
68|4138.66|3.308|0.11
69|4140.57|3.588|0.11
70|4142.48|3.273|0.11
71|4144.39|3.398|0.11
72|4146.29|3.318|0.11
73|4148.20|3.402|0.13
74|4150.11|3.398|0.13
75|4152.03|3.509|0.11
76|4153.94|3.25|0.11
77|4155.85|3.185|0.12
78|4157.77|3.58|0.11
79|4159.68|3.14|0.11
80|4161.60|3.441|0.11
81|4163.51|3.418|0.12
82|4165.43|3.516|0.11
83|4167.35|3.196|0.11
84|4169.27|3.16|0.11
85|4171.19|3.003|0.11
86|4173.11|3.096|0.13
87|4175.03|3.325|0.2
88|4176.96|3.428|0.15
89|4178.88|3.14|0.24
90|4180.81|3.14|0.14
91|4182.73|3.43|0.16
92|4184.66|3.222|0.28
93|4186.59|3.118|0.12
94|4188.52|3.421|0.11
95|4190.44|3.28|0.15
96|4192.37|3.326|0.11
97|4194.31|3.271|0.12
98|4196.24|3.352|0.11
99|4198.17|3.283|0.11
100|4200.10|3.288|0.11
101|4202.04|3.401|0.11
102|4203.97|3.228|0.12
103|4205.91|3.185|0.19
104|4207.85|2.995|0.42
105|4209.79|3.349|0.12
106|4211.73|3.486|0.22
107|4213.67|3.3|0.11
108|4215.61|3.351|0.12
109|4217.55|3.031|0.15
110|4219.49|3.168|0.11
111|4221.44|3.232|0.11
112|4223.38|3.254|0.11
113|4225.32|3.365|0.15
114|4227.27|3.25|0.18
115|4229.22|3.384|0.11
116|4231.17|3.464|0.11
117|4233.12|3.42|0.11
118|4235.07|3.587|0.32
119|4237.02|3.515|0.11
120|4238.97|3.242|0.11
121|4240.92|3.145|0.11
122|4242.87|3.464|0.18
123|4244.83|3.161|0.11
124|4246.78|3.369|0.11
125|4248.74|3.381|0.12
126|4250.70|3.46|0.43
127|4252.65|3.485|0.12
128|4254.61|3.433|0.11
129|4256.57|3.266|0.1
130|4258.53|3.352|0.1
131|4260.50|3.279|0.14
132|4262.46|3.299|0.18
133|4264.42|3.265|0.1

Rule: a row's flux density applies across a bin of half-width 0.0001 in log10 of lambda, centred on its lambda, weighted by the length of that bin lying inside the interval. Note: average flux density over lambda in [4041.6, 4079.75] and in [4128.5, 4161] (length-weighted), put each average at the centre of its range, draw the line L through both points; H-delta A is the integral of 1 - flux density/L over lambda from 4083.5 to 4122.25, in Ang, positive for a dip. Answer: -1.4 Ang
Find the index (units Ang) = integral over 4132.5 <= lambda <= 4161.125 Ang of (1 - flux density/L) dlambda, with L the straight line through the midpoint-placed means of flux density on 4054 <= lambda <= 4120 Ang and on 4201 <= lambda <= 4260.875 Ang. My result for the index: 0.48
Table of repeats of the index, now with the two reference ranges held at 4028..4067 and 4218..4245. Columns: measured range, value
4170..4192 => 0.8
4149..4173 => 0.4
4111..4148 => -0.6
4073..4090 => -0.3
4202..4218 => 0.4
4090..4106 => -0.6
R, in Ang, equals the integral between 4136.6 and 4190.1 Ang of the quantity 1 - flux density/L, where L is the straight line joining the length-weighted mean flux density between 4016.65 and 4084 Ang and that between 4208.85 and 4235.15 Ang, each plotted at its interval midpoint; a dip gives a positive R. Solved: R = 0.6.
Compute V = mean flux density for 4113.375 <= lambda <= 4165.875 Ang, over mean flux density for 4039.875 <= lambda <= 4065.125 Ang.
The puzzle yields 1.0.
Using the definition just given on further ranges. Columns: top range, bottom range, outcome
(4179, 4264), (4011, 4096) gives 0.97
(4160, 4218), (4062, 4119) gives 0.94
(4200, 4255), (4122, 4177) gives 0.99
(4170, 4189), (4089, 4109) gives 0.92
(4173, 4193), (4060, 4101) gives 0.94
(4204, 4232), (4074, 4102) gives 0.93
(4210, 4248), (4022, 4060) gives 0.97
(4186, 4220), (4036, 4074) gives 0.95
